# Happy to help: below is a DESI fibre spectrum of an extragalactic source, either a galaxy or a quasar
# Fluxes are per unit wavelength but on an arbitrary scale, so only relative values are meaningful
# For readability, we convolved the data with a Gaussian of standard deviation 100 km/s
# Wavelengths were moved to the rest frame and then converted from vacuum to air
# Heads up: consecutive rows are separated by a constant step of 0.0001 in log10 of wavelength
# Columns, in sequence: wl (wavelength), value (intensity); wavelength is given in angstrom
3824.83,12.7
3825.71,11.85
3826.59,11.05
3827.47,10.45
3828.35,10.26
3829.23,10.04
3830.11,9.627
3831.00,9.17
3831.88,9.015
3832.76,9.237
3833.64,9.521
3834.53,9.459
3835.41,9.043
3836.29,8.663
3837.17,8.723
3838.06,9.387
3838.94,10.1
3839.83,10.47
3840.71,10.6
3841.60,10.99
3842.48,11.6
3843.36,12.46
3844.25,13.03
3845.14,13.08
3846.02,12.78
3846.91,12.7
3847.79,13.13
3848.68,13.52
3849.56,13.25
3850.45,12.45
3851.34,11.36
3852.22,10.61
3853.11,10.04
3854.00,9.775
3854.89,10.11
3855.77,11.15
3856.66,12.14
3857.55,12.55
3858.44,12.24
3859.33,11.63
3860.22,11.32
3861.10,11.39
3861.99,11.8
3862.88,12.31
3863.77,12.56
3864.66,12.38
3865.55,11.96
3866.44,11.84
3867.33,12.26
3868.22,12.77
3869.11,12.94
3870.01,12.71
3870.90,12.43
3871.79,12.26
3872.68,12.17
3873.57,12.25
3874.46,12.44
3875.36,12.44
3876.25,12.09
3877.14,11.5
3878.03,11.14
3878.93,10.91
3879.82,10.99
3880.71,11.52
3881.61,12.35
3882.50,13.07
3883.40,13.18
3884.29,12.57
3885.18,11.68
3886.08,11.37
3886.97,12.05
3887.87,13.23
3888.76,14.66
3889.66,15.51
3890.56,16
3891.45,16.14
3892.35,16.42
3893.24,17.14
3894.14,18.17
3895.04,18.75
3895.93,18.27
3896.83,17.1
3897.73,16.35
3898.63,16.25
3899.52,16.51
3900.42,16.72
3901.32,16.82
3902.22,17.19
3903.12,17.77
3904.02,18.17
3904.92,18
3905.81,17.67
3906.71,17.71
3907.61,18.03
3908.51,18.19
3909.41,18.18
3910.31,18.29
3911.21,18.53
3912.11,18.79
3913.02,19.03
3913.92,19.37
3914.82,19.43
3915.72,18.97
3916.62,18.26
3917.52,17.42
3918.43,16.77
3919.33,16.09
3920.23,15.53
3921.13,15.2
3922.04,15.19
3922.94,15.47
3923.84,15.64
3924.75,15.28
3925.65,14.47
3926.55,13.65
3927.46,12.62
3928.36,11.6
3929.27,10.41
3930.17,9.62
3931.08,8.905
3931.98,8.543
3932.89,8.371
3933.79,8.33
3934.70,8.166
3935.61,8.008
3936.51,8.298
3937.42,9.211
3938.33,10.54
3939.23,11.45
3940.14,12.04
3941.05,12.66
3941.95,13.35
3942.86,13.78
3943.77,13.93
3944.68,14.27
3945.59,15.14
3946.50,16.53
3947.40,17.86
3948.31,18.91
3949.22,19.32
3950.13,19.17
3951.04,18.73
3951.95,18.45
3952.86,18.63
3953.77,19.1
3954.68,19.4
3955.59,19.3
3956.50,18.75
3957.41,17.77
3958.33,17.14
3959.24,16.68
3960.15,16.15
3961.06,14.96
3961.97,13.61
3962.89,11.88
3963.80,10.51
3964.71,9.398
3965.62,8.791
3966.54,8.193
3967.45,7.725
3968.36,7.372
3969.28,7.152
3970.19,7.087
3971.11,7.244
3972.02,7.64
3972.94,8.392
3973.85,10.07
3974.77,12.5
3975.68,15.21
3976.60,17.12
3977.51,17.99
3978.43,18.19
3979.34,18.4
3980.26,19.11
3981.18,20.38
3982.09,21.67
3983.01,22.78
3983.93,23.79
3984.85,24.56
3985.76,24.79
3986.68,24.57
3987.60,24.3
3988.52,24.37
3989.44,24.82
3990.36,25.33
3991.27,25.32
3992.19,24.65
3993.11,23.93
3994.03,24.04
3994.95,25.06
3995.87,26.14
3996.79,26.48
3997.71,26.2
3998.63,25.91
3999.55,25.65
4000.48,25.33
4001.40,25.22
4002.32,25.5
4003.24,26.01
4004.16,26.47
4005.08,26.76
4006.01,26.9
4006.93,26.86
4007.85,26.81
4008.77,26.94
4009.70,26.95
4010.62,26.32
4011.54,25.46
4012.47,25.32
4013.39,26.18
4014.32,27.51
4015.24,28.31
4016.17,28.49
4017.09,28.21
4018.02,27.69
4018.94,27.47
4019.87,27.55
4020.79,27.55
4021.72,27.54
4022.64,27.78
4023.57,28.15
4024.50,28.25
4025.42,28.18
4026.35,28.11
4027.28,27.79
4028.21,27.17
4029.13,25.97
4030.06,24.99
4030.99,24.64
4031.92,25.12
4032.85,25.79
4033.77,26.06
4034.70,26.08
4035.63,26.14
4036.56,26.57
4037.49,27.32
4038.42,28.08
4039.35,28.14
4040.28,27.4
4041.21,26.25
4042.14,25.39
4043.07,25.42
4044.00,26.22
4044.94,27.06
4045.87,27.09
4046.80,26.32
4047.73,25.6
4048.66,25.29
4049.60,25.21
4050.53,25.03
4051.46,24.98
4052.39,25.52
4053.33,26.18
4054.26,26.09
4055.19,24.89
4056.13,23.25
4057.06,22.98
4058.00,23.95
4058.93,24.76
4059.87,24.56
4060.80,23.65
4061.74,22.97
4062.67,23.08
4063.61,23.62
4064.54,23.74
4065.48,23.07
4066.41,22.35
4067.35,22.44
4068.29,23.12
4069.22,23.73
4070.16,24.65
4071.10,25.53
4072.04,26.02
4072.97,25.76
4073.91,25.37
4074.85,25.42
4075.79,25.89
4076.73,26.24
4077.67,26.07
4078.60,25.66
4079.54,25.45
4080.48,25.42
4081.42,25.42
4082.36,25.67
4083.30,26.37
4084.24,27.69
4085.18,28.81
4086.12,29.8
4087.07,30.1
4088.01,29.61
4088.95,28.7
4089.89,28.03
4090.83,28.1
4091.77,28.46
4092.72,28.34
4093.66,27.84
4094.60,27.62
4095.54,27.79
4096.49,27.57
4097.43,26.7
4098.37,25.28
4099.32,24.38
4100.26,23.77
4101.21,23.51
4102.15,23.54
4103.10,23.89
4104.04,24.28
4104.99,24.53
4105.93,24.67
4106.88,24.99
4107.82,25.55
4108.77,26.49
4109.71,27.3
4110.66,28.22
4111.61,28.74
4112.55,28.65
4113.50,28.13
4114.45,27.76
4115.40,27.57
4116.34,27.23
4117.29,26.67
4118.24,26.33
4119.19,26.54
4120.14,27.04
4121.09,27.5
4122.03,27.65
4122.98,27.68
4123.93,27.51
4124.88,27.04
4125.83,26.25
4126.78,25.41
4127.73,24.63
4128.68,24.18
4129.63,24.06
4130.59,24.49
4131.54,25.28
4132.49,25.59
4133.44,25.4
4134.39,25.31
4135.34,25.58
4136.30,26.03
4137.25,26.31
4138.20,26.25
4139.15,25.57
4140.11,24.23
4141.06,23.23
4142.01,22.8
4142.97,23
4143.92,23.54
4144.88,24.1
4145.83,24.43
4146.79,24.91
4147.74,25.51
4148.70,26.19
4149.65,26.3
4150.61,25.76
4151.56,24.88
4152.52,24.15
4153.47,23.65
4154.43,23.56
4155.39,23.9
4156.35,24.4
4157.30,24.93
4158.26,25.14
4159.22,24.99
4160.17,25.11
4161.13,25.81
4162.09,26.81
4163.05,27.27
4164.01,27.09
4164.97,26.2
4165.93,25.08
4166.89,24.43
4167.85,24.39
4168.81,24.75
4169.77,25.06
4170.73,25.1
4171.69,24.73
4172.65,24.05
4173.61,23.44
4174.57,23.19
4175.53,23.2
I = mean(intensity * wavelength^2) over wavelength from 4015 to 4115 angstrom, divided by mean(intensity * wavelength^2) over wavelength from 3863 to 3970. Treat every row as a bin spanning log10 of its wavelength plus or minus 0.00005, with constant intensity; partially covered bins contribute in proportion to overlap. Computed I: 2.0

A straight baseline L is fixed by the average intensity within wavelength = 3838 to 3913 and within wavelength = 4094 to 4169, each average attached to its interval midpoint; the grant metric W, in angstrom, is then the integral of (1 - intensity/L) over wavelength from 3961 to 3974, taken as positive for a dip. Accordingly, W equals 6.4 angstrom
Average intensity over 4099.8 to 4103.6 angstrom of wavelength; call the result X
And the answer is 23.7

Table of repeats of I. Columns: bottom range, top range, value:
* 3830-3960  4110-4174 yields 2.09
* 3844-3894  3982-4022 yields 2.21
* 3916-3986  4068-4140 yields 1.98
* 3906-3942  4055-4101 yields 1.96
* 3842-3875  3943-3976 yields 1.21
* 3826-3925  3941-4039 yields 1.66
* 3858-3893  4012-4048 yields 2.31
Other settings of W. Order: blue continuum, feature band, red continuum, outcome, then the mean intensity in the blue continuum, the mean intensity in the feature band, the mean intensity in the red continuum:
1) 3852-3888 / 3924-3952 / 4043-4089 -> 6.3 angstrom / 11.9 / 12.9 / 25.4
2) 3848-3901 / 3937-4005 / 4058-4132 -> 3.7 angstrom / 13.1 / 17.9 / 26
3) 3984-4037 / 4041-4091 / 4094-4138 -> 1.2 angstrom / 26.2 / 25.5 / 26.1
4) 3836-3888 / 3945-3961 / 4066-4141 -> -0.7 angstrom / 11.8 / 18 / 26.2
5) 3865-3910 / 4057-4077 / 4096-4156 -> -1.2 angstrom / 14.6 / 24.2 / 25.6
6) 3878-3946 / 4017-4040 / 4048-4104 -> -4.8 angstrom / 14.6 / 27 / 25.6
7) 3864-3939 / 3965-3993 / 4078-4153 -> 2.5 angstrom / 14.3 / 17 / 26.1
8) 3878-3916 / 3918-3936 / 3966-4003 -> 5.0 angstrom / 16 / 12.4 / 19.5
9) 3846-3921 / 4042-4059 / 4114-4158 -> -2.9 angstrom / 14.4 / 25.3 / 25.4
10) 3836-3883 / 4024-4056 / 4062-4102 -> -4.1 angstrom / 11.8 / 26.3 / 26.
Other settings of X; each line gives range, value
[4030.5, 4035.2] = 25.5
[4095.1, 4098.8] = 26.8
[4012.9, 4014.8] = 26.9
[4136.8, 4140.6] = 25.6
